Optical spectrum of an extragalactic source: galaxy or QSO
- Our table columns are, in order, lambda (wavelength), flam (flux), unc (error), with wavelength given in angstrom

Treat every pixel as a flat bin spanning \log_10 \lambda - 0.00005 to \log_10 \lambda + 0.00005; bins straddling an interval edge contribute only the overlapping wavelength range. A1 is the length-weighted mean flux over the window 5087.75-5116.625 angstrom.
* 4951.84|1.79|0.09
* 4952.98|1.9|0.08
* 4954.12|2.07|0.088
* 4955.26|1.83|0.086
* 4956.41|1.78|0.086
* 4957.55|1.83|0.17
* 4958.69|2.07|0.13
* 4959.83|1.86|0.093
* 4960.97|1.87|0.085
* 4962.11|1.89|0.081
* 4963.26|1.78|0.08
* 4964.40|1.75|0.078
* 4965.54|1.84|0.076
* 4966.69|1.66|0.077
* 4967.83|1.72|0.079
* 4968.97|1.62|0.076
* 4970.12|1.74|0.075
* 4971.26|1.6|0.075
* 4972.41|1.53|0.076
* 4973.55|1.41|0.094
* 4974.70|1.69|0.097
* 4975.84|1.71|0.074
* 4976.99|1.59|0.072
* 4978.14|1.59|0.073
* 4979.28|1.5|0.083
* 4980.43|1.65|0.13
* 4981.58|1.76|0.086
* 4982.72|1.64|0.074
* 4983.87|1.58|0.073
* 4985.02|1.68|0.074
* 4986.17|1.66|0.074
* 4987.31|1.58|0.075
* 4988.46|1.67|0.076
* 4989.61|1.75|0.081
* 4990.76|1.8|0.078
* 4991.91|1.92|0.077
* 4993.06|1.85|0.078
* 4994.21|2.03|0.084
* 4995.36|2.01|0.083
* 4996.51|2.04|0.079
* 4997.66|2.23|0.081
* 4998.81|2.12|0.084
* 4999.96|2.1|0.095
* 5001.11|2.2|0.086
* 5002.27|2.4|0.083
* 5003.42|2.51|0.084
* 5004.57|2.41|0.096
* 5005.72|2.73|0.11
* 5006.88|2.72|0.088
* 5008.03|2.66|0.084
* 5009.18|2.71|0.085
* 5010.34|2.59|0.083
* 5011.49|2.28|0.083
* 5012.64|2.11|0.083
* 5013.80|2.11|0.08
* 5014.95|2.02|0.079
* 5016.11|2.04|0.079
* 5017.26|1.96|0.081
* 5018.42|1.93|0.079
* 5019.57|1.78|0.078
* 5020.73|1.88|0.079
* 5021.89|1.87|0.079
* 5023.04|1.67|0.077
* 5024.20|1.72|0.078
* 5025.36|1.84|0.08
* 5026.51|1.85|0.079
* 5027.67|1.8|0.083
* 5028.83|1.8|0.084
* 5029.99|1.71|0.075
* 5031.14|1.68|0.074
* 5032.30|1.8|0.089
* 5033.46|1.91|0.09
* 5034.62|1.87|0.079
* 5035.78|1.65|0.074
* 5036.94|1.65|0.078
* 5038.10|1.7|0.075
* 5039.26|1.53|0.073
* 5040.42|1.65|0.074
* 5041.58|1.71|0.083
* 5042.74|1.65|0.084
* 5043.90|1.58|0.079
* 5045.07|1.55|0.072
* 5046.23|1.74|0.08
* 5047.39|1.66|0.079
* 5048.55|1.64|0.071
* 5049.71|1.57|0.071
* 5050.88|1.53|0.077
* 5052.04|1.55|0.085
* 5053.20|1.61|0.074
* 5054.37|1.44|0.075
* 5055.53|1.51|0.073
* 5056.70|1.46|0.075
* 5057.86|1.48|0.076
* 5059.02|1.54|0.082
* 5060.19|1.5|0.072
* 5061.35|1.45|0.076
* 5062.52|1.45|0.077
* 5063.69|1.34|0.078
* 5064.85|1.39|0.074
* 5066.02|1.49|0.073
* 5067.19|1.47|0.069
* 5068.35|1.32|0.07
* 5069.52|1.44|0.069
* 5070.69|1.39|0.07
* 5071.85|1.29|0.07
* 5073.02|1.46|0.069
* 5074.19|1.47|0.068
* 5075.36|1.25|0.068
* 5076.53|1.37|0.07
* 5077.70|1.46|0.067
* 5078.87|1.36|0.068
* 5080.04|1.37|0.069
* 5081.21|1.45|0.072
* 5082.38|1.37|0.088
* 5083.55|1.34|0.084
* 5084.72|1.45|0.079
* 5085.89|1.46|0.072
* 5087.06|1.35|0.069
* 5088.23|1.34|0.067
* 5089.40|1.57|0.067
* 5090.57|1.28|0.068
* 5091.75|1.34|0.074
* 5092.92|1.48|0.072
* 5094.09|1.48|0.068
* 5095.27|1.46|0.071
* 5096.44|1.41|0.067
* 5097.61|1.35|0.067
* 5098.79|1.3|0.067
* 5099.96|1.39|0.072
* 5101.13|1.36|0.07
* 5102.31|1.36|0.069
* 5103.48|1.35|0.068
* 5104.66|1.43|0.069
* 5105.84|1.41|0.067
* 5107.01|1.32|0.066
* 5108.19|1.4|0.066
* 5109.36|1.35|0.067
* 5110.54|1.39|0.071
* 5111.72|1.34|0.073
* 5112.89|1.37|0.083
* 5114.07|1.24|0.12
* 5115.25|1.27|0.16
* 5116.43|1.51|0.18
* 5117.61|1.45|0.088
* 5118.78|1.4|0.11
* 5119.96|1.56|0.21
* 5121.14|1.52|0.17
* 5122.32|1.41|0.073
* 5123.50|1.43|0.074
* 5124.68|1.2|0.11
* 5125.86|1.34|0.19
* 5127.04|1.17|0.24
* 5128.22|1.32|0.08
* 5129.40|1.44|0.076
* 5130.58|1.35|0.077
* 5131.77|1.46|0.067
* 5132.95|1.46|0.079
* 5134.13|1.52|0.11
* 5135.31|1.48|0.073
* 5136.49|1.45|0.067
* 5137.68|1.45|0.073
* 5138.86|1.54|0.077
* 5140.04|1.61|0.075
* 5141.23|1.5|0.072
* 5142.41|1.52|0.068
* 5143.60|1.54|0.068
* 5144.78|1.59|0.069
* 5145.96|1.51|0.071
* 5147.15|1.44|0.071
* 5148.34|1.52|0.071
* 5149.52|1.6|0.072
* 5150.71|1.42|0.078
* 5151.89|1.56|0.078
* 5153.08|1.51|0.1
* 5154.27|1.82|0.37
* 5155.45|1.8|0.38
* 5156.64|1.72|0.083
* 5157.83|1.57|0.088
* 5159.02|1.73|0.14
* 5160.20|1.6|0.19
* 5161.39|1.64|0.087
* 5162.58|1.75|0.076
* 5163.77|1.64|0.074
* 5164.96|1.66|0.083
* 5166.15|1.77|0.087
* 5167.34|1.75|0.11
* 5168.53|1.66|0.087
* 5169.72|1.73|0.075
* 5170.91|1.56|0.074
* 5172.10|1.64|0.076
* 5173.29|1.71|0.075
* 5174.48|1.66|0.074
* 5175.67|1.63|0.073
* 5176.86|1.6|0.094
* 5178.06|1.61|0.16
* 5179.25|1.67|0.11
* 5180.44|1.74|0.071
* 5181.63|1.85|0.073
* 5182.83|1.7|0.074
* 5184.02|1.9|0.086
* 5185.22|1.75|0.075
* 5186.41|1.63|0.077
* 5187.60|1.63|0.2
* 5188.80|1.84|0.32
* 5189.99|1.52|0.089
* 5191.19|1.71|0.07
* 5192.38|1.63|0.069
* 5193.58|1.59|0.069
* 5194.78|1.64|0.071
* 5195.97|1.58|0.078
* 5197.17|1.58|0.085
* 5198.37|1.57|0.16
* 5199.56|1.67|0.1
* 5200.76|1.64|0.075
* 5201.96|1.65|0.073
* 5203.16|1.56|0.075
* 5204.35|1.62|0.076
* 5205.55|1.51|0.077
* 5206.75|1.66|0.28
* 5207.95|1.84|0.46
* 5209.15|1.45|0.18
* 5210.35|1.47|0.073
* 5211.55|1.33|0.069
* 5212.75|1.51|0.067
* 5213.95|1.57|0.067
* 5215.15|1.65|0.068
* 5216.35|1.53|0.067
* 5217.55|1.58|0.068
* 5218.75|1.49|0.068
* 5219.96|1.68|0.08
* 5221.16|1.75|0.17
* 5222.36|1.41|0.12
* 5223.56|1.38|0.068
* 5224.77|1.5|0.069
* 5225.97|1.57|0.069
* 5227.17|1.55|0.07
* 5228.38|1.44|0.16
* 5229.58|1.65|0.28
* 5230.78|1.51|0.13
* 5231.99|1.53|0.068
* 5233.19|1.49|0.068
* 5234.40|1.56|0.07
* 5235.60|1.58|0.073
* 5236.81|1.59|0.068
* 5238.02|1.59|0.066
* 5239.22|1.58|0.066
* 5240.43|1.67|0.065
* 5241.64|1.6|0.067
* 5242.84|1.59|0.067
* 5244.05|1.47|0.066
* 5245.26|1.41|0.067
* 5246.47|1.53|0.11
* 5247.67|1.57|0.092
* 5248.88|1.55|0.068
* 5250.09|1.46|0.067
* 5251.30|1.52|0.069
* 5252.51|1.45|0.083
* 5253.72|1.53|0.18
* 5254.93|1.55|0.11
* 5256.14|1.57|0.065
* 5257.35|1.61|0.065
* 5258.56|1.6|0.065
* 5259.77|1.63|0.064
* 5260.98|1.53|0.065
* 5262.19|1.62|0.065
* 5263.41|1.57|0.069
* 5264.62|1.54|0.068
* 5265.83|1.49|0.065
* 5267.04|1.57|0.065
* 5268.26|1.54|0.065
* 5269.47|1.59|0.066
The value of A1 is 1.38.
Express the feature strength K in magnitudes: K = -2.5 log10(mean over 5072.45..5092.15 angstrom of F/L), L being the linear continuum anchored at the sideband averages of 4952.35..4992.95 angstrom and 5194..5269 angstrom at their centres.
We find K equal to 0.188 mag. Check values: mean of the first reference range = 1.73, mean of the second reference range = 1.56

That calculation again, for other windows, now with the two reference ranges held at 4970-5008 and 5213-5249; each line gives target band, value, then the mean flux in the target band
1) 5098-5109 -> 0.259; 1.37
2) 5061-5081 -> 0.265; 1.4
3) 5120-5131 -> 0.243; 1.36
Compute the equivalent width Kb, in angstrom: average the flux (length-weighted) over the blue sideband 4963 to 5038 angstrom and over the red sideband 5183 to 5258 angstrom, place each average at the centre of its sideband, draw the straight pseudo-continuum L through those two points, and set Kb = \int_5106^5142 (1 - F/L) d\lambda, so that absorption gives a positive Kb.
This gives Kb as 6.5 angstrom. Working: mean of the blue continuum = 1.9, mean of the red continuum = 1.58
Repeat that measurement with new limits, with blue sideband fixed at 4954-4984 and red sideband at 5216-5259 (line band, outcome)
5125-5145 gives 2.0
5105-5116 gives 1.9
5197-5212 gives -0.2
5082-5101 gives 2.8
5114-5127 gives 1.9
